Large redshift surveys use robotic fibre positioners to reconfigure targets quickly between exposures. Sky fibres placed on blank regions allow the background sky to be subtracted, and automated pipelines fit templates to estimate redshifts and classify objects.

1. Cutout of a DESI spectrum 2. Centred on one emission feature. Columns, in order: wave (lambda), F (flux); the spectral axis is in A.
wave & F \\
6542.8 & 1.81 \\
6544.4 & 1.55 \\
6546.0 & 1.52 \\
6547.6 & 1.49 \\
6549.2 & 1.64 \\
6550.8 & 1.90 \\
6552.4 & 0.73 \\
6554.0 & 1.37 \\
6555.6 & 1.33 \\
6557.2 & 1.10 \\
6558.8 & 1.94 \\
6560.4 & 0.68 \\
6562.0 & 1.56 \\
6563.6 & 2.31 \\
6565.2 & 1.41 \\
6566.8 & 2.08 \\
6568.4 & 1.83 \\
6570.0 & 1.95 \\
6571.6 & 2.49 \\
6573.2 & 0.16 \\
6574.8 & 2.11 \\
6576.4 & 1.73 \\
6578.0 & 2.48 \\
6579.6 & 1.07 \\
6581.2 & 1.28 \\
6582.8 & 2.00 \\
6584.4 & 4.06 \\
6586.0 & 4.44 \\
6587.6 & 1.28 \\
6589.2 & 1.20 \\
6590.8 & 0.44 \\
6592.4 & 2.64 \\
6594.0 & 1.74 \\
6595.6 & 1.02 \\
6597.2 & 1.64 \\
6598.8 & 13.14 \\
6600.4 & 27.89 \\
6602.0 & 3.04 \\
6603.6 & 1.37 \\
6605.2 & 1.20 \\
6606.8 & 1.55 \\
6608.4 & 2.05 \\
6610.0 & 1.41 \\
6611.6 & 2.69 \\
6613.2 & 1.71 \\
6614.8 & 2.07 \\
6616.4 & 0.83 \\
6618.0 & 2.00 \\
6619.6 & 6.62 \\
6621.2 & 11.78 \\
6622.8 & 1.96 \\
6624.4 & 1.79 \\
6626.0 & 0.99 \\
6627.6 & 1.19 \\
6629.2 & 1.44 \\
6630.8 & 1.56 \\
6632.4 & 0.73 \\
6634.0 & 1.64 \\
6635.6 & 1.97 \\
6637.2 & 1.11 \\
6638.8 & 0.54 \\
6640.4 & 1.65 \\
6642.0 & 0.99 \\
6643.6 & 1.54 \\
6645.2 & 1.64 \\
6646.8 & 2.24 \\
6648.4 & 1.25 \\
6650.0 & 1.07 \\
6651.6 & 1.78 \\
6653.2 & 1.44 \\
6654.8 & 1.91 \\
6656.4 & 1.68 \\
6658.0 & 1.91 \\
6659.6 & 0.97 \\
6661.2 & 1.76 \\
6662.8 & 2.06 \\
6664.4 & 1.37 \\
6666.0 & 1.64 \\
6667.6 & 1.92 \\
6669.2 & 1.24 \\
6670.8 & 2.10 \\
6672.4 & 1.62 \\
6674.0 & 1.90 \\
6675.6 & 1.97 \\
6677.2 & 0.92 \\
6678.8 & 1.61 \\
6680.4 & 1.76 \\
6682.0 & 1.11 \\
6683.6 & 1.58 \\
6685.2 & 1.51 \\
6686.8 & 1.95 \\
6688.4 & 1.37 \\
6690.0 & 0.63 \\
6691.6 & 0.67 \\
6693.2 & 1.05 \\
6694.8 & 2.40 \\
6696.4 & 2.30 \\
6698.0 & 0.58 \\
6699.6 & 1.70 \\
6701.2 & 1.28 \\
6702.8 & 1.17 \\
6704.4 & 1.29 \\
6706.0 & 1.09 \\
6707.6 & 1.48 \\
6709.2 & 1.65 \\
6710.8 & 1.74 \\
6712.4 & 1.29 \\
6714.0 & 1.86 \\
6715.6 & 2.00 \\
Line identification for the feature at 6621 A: [N II] 6583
